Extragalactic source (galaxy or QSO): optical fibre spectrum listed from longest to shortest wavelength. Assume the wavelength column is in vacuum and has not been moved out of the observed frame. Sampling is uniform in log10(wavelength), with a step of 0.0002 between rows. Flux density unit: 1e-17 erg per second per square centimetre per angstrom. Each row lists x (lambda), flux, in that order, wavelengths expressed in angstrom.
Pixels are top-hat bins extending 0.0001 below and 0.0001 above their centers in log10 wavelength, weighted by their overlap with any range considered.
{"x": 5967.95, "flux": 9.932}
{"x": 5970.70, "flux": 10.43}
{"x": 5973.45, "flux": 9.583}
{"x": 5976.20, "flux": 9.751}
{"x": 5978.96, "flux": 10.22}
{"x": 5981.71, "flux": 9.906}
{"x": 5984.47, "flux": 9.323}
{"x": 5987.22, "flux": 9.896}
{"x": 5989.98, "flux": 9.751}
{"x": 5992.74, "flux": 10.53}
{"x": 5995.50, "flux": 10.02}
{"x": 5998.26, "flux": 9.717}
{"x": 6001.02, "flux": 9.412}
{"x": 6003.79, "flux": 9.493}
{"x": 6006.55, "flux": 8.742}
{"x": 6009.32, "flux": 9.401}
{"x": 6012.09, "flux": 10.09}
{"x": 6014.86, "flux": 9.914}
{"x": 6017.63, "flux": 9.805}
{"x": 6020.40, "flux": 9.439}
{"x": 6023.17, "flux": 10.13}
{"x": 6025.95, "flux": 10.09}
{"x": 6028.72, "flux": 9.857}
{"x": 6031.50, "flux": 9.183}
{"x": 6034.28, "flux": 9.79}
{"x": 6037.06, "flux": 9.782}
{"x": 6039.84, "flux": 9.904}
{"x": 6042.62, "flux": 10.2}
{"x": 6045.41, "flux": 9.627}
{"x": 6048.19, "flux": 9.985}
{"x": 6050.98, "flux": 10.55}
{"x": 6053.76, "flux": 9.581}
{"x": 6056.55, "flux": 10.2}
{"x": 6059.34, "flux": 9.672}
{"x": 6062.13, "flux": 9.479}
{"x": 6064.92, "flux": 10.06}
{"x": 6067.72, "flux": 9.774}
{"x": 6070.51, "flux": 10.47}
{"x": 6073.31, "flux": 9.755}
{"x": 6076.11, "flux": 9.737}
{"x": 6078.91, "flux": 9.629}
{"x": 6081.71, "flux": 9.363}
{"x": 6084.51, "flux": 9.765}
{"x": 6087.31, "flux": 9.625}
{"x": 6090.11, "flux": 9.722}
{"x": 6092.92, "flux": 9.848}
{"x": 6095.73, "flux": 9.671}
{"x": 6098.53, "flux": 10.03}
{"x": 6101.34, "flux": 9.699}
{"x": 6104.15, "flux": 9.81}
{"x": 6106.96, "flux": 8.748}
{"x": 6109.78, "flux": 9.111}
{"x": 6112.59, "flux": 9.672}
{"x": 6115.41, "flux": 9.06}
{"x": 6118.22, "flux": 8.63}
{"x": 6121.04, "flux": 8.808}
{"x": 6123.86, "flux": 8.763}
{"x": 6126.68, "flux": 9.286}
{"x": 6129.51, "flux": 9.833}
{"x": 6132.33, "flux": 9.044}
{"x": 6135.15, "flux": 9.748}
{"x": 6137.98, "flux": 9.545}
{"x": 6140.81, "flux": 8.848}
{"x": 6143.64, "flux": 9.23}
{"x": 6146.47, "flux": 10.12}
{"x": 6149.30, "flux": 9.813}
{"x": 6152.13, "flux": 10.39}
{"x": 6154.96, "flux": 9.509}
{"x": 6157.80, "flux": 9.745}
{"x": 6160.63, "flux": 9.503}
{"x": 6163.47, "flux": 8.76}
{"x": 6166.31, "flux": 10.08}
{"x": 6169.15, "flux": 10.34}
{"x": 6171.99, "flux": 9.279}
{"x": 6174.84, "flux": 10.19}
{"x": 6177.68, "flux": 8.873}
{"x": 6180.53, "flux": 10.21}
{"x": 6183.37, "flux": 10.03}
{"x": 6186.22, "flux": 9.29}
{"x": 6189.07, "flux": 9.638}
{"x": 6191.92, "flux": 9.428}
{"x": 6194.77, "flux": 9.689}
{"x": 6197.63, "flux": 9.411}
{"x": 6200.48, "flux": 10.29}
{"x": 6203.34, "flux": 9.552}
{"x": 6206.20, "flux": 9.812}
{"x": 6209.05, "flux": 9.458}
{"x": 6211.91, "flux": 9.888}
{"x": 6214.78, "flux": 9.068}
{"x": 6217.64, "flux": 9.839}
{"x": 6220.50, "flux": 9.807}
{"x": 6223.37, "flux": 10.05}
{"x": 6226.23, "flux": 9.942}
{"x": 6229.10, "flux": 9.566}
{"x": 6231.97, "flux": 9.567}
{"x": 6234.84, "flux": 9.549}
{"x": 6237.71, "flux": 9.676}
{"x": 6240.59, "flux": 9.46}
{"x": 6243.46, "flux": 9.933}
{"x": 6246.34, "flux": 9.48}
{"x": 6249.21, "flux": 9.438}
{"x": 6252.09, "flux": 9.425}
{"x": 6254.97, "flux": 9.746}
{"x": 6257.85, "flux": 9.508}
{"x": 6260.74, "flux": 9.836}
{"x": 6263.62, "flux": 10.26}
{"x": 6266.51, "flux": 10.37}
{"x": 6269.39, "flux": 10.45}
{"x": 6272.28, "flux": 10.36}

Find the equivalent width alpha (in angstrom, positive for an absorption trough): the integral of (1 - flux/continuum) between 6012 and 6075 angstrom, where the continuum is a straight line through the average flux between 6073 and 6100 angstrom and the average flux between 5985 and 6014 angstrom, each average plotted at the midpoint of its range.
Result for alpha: -1.1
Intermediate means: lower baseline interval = 9.7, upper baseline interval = 9.71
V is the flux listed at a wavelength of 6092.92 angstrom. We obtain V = 9.848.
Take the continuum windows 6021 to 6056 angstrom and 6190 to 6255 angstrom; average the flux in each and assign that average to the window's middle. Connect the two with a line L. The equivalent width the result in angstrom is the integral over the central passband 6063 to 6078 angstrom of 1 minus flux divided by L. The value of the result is -0.13 angstrom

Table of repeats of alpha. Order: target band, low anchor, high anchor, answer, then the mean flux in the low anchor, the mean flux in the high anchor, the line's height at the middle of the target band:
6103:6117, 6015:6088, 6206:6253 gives 0.73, 9.83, 9.64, 9.77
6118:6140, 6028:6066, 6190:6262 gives 1.19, 9.85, 9.66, 9.76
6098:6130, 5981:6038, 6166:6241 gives 1.52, 9.72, 9.7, 9.71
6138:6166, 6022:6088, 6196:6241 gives 0.52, 9.84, 9.69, 9.75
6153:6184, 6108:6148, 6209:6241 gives -0.84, 9.26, 9.67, 9.43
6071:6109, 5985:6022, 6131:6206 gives 0.05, 9.7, 9.64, 9.67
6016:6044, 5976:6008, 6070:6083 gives -0.24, 9.73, 9.74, 9.73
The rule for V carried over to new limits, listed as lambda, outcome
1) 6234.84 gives 9.549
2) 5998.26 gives 9.717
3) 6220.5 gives 9.807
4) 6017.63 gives 9.805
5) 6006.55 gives 8.742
